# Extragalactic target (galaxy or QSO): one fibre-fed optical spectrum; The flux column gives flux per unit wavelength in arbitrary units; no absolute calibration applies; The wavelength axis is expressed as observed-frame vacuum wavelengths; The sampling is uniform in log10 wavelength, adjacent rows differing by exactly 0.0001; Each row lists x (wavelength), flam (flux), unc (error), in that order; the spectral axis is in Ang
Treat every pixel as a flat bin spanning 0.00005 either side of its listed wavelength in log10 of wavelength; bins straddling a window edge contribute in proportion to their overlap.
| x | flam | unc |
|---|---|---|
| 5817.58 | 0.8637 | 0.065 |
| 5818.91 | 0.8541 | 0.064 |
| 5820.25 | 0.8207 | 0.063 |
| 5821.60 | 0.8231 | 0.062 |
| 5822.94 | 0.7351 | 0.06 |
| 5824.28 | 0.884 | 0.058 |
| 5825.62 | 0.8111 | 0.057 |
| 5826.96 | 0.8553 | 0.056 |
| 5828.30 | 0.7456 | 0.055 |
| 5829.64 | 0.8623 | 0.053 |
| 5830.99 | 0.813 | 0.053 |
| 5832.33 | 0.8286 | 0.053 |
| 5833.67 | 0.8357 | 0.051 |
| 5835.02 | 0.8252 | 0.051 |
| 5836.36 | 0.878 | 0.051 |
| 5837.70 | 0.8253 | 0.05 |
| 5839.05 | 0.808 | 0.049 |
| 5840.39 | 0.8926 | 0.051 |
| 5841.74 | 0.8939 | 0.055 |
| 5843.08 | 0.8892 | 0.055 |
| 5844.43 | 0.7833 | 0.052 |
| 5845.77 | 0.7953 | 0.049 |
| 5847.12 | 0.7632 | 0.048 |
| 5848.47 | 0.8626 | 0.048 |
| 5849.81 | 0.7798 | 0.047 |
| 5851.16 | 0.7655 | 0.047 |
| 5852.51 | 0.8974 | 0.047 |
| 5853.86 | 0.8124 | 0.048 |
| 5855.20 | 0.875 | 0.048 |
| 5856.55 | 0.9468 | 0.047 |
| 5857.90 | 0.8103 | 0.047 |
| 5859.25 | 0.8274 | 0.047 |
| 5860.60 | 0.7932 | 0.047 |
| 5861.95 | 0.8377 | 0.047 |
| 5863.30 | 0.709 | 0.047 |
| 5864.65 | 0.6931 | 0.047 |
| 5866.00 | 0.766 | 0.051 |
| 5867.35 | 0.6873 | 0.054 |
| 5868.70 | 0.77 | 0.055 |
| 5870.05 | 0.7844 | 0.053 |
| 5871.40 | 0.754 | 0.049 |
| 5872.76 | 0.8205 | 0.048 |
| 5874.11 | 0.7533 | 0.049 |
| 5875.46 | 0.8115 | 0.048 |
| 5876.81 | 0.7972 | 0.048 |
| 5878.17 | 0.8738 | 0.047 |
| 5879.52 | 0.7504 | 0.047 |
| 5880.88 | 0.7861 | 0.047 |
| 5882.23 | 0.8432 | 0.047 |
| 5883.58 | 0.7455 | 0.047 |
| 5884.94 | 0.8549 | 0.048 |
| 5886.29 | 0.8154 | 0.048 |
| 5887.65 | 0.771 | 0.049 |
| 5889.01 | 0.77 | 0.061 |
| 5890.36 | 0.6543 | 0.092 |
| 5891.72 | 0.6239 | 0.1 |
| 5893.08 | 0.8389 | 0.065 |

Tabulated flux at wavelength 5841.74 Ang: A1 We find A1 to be 0.8939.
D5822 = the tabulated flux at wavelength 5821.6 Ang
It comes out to 0.8231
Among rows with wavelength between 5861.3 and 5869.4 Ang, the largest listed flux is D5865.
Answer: 0.8377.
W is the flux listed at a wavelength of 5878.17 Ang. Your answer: 0.8738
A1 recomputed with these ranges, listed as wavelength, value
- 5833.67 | 0.8357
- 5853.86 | 0.8124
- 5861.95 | 0.8377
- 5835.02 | 0.8252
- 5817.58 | 0.8637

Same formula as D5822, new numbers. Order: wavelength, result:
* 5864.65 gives 0.6931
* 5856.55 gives 0.9468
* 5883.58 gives 0.7455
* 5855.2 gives 0.875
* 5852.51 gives 0.8974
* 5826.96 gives 0.8553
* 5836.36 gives 0.878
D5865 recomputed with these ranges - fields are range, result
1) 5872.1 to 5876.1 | 0.8205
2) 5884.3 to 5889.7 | 0.8549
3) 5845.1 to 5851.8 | 0.8626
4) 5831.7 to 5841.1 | 0.8926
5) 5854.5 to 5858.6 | 0.9468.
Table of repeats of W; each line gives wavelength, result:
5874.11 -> 0.7533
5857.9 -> 0.8103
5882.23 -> 0.8432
